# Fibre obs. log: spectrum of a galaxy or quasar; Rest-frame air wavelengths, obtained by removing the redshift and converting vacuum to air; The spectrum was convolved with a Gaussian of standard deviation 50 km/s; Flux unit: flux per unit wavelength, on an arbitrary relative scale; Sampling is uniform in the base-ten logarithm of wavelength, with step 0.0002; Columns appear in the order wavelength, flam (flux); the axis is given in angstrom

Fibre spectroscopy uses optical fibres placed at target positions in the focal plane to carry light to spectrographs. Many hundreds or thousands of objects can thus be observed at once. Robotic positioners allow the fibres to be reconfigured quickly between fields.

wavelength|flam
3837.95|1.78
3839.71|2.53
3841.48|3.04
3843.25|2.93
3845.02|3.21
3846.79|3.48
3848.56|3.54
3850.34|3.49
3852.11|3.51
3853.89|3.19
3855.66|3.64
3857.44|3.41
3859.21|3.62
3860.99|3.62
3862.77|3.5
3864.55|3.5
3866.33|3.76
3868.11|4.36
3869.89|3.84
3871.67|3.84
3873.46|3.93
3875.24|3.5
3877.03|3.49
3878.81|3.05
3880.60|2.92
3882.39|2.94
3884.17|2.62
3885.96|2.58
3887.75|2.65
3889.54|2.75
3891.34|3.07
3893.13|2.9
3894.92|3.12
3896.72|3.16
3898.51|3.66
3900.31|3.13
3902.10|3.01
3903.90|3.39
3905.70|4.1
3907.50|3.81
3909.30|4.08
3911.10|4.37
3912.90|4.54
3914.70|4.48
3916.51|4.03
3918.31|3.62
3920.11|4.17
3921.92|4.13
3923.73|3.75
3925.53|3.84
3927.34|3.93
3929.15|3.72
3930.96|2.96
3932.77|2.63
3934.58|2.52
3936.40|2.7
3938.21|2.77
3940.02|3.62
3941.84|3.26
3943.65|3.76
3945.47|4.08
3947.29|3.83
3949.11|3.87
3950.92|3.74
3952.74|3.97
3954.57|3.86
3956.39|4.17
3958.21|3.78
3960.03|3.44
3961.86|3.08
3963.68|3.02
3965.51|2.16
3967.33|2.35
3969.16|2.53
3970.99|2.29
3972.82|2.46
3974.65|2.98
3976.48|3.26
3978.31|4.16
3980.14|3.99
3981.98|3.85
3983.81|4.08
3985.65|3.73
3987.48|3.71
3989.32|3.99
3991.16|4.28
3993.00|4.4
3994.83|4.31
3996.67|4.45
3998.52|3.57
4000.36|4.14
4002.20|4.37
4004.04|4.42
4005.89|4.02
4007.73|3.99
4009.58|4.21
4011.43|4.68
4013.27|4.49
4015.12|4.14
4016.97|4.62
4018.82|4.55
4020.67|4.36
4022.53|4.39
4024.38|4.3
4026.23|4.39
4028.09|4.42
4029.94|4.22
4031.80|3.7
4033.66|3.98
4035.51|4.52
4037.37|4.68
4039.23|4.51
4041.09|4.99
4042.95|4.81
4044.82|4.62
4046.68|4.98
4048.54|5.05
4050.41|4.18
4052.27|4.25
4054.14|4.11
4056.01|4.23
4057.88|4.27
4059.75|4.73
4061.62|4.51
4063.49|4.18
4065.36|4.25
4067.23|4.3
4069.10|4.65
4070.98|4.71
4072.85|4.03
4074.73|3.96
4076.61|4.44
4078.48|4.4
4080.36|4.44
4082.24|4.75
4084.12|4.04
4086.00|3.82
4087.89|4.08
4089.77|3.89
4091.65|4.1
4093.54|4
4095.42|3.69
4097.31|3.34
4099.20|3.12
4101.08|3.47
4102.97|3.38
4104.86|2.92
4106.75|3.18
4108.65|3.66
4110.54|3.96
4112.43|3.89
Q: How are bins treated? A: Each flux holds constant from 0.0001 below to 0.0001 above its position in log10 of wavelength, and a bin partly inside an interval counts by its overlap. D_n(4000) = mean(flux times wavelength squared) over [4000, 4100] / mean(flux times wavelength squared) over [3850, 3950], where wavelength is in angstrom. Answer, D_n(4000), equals 1.33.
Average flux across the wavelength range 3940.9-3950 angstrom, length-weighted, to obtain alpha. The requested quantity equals 3.76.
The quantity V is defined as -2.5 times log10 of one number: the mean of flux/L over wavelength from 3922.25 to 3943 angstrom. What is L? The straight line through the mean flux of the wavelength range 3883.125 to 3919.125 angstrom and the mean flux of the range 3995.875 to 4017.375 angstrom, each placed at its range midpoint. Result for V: 0.128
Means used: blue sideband 3.45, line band 3.28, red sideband 4.25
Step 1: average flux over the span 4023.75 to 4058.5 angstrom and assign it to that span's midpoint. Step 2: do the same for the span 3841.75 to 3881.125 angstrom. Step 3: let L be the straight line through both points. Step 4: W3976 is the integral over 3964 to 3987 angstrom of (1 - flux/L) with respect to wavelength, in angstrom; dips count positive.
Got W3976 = 5.3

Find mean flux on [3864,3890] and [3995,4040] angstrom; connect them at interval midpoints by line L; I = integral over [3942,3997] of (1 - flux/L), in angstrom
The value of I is 5.4 angstrom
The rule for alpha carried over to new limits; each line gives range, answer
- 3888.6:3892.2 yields 2.9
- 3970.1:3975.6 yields 2.58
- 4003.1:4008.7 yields 4.14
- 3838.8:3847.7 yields 3.04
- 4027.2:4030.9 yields 4.32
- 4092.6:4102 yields 3.53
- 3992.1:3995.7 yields 4.37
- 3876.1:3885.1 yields 3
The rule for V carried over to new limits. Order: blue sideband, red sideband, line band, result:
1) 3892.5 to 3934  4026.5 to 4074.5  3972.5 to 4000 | 0.06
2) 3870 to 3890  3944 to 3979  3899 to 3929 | -0.21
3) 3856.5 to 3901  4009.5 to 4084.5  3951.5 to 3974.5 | 0.24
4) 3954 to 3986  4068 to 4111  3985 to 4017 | -0.21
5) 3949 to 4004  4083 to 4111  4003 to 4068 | -0.21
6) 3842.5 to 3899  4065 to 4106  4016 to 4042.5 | -0.16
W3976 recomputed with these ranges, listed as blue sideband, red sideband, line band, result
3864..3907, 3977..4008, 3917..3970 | 4.08 angstrom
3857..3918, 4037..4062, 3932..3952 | 2.62 angstrom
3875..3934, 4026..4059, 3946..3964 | 0.50 angstrom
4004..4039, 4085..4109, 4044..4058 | -1.51 angstrom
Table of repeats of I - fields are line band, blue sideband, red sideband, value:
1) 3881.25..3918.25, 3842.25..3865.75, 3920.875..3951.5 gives 0.40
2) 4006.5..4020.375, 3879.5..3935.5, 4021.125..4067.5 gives -0.57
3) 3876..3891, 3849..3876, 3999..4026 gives 3.42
